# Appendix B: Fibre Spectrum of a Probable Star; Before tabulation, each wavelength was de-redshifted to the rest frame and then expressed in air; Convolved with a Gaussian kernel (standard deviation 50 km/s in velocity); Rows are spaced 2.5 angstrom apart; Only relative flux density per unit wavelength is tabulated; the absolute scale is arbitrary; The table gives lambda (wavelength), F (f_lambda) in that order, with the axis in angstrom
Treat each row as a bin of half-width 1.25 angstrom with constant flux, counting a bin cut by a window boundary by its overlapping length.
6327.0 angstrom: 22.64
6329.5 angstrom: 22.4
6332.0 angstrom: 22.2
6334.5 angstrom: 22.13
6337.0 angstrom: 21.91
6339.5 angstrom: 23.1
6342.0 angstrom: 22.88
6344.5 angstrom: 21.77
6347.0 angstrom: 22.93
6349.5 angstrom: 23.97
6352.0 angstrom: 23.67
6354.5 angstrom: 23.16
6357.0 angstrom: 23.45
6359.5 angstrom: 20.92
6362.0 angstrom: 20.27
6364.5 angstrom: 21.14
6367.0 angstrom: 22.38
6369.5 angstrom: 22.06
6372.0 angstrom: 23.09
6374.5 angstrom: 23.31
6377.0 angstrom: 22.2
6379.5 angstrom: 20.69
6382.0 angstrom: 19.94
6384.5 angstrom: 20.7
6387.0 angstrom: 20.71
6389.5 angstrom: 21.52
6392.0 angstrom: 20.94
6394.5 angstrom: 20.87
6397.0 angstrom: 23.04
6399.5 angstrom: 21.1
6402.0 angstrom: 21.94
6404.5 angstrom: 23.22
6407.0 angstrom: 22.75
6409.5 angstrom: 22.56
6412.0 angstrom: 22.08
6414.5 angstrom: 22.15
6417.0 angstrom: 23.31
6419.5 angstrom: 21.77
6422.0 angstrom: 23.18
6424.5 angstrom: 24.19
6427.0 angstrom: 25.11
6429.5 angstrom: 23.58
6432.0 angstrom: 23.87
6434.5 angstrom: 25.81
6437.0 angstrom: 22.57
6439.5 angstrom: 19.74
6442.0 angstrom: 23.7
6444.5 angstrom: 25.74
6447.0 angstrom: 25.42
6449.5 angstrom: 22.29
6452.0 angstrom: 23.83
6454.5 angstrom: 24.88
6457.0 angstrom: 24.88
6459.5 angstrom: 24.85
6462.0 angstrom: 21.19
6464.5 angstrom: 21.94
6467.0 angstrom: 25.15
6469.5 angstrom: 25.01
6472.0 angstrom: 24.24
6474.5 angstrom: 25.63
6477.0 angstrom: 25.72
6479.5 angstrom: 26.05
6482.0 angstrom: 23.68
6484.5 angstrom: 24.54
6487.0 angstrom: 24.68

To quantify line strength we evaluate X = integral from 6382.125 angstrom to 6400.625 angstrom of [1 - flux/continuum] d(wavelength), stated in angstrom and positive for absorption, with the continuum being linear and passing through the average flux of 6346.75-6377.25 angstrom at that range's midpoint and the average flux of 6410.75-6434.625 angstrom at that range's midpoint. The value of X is 1.41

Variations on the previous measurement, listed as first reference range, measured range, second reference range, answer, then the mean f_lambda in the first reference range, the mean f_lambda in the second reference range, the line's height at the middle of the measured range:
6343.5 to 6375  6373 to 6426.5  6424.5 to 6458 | 2.6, 22.5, 24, 23.2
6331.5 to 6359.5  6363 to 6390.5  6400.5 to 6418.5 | 1.3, 22.8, 22.5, 22.7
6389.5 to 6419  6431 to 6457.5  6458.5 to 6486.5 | -0.5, 22.1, 24.4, 23.4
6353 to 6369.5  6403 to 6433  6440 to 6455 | 0.3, 21.9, 24.1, 23.3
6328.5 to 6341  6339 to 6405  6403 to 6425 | 1.5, 22.4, 22.7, 22.5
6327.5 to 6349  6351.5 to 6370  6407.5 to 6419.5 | 0.3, 22.5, 22.5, 22.5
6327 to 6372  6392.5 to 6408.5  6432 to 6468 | 0.7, 22.4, 23.7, 23.1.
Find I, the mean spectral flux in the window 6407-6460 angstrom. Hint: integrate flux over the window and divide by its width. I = 23.6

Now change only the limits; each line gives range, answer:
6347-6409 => 22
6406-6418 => 22.6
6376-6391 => 20.9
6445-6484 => 24.3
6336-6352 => 22.8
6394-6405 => 22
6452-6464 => 23.8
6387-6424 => 22.2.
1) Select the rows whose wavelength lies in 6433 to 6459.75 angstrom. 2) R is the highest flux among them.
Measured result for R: 25.81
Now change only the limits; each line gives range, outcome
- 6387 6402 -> 23.04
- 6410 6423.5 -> 23.31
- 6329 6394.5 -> 23.97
